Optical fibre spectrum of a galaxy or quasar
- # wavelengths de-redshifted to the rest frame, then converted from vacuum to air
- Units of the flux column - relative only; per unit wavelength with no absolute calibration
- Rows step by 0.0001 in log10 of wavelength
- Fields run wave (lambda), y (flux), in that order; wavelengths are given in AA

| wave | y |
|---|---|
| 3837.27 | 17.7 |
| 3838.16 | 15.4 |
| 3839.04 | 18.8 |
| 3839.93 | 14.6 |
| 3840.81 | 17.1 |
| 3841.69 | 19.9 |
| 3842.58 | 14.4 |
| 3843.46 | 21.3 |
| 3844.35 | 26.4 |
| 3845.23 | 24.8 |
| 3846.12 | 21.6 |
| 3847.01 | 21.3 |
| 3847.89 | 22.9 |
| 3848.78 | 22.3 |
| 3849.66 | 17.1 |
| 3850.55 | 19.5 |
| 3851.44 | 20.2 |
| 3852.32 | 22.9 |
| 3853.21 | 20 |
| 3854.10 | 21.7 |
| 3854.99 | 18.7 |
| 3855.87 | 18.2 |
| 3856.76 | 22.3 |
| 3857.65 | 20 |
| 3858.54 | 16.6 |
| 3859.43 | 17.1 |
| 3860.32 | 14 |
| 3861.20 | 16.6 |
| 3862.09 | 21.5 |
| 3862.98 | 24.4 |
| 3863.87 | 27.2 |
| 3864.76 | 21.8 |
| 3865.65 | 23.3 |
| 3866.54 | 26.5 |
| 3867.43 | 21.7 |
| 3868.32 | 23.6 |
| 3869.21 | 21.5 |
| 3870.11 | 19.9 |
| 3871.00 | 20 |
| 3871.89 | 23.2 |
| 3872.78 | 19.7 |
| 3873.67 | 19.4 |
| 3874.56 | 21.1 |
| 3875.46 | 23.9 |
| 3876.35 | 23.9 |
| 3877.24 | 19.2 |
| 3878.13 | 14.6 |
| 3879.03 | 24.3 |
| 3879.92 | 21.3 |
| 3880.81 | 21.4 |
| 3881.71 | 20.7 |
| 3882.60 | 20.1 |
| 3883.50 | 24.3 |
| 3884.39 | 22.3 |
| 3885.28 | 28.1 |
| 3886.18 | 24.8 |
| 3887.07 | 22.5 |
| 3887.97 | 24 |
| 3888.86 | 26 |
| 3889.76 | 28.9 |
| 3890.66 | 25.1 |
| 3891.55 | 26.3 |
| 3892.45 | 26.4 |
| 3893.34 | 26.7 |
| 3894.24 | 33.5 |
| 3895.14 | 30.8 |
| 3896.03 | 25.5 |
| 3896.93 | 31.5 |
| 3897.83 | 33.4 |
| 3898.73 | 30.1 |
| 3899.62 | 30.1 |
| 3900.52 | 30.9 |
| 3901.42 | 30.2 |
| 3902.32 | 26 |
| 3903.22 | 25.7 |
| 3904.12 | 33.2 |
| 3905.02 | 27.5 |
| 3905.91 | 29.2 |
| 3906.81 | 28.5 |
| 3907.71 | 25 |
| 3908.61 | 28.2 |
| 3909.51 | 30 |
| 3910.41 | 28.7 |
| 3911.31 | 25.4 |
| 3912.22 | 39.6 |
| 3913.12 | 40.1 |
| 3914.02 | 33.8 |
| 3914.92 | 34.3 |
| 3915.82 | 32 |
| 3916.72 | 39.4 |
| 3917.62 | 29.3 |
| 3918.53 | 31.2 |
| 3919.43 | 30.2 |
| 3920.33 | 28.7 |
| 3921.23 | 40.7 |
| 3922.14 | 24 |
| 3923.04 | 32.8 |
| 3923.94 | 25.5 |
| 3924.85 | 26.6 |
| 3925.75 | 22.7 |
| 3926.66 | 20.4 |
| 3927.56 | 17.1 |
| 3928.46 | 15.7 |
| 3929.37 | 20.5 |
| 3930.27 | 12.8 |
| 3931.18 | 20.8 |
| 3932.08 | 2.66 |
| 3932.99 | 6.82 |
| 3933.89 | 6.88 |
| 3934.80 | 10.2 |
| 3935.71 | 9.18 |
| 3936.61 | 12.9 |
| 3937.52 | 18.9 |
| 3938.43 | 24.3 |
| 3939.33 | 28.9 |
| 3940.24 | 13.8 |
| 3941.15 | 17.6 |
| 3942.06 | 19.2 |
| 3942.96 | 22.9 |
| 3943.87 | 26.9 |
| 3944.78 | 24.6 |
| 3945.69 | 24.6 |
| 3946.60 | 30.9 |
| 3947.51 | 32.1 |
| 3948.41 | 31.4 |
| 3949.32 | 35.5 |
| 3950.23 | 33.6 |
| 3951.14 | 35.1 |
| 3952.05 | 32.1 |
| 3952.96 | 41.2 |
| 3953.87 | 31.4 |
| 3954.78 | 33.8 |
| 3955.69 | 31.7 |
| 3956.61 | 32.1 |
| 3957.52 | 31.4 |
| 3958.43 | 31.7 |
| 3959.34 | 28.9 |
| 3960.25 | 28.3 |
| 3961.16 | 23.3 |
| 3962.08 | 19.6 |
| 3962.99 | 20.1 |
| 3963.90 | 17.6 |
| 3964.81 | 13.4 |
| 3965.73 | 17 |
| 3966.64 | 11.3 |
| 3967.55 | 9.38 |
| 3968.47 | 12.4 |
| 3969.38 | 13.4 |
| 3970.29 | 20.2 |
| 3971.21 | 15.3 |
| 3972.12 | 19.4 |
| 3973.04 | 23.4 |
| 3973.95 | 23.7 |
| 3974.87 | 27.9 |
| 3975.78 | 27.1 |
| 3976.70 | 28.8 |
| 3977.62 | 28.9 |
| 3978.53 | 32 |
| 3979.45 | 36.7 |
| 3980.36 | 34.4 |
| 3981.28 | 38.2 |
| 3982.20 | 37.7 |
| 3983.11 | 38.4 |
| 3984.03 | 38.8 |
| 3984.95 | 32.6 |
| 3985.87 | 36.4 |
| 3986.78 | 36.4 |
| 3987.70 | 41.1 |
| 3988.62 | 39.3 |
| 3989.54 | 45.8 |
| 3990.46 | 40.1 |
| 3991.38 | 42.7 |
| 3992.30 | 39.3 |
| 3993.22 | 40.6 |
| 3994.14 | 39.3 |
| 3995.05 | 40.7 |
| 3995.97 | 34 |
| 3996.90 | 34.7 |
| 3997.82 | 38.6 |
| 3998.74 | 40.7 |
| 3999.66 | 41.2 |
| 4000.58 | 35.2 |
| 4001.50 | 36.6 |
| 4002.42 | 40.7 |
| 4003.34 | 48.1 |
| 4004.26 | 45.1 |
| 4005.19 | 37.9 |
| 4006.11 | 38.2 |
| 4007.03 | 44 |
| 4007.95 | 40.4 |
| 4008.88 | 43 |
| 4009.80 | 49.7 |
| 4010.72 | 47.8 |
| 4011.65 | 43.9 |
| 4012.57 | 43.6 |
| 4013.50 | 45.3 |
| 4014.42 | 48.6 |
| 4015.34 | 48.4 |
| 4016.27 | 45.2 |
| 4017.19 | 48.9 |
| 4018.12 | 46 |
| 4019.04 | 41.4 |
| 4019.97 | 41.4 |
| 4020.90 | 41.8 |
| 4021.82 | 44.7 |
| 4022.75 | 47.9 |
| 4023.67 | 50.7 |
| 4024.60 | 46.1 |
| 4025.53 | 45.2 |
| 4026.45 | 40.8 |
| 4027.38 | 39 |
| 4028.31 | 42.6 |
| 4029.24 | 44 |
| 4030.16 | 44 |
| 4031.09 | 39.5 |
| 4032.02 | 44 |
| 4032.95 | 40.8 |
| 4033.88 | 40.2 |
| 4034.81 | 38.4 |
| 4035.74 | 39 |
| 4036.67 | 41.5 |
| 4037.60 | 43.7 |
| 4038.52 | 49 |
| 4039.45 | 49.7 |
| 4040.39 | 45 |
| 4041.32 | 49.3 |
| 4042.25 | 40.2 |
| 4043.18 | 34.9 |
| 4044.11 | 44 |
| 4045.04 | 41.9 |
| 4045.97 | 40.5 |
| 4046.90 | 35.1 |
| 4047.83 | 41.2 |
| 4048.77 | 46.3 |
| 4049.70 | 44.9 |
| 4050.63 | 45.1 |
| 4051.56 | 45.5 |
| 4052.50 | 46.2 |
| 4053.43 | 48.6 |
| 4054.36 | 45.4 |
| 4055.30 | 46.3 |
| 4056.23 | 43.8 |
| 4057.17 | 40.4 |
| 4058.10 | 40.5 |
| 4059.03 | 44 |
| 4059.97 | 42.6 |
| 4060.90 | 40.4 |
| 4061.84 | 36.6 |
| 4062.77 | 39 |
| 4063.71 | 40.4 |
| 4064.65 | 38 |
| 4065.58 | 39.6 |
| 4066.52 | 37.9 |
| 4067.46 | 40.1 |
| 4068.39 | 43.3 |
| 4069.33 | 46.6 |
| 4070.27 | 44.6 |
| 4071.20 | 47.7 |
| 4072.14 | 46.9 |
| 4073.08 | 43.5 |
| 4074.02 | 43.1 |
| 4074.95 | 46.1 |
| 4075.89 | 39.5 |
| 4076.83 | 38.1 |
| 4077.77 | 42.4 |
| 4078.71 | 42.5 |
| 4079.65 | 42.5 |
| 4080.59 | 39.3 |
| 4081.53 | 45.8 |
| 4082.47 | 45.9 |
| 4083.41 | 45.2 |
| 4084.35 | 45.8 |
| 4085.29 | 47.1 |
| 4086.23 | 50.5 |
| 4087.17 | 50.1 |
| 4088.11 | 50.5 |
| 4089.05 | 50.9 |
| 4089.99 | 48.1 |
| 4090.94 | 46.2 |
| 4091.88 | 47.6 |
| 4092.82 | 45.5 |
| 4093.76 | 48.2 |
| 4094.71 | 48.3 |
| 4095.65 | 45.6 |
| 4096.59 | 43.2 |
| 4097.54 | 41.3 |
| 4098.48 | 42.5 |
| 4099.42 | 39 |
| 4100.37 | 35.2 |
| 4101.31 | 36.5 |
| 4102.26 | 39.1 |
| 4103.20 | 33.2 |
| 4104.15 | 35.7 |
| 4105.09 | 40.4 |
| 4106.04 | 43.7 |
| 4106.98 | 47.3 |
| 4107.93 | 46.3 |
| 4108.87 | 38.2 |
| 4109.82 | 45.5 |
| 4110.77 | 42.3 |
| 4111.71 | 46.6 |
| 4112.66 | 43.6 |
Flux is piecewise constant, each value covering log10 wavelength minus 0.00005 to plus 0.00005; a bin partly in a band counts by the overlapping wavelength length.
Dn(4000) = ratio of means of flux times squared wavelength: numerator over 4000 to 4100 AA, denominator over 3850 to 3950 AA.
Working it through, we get 1.9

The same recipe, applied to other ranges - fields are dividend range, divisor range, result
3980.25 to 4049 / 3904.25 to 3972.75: 1.77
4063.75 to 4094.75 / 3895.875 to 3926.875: 1.61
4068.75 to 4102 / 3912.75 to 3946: 2.11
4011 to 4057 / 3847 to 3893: 2.18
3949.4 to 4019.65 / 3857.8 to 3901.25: 1.52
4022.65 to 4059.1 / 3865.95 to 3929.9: 1.76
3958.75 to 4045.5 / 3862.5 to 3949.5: 1.57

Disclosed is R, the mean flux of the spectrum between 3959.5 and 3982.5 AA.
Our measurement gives 23.2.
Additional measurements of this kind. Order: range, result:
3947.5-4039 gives 36.1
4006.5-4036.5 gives 43.9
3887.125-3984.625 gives 26.2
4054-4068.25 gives 41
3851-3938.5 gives 24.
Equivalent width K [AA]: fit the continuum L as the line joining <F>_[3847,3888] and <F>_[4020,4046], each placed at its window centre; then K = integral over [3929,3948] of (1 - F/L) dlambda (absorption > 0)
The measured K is 7.6 AA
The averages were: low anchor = 21.3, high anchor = 43.2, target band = 18.5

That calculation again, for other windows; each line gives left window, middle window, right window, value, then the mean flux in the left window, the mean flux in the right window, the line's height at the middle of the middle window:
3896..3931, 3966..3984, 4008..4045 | 5.70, 28.6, 44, 37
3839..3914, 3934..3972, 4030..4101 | 9.99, 23.9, 43.4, 31.8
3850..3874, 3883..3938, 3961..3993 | -4.76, 20.8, 28.2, 23.9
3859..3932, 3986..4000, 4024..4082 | -1.32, 25.6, 42.6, 36.1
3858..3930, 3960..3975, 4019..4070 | 6.96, 25.8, 42.7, 34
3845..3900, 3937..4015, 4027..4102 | 4.93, 22.9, 43.3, 33.9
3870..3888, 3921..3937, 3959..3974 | 1.62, 21.8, 18.4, 19.9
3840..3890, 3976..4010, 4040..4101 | -3.29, 21.4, 43.6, 35.2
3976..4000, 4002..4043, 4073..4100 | -3.94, 37.5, 45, 40.1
